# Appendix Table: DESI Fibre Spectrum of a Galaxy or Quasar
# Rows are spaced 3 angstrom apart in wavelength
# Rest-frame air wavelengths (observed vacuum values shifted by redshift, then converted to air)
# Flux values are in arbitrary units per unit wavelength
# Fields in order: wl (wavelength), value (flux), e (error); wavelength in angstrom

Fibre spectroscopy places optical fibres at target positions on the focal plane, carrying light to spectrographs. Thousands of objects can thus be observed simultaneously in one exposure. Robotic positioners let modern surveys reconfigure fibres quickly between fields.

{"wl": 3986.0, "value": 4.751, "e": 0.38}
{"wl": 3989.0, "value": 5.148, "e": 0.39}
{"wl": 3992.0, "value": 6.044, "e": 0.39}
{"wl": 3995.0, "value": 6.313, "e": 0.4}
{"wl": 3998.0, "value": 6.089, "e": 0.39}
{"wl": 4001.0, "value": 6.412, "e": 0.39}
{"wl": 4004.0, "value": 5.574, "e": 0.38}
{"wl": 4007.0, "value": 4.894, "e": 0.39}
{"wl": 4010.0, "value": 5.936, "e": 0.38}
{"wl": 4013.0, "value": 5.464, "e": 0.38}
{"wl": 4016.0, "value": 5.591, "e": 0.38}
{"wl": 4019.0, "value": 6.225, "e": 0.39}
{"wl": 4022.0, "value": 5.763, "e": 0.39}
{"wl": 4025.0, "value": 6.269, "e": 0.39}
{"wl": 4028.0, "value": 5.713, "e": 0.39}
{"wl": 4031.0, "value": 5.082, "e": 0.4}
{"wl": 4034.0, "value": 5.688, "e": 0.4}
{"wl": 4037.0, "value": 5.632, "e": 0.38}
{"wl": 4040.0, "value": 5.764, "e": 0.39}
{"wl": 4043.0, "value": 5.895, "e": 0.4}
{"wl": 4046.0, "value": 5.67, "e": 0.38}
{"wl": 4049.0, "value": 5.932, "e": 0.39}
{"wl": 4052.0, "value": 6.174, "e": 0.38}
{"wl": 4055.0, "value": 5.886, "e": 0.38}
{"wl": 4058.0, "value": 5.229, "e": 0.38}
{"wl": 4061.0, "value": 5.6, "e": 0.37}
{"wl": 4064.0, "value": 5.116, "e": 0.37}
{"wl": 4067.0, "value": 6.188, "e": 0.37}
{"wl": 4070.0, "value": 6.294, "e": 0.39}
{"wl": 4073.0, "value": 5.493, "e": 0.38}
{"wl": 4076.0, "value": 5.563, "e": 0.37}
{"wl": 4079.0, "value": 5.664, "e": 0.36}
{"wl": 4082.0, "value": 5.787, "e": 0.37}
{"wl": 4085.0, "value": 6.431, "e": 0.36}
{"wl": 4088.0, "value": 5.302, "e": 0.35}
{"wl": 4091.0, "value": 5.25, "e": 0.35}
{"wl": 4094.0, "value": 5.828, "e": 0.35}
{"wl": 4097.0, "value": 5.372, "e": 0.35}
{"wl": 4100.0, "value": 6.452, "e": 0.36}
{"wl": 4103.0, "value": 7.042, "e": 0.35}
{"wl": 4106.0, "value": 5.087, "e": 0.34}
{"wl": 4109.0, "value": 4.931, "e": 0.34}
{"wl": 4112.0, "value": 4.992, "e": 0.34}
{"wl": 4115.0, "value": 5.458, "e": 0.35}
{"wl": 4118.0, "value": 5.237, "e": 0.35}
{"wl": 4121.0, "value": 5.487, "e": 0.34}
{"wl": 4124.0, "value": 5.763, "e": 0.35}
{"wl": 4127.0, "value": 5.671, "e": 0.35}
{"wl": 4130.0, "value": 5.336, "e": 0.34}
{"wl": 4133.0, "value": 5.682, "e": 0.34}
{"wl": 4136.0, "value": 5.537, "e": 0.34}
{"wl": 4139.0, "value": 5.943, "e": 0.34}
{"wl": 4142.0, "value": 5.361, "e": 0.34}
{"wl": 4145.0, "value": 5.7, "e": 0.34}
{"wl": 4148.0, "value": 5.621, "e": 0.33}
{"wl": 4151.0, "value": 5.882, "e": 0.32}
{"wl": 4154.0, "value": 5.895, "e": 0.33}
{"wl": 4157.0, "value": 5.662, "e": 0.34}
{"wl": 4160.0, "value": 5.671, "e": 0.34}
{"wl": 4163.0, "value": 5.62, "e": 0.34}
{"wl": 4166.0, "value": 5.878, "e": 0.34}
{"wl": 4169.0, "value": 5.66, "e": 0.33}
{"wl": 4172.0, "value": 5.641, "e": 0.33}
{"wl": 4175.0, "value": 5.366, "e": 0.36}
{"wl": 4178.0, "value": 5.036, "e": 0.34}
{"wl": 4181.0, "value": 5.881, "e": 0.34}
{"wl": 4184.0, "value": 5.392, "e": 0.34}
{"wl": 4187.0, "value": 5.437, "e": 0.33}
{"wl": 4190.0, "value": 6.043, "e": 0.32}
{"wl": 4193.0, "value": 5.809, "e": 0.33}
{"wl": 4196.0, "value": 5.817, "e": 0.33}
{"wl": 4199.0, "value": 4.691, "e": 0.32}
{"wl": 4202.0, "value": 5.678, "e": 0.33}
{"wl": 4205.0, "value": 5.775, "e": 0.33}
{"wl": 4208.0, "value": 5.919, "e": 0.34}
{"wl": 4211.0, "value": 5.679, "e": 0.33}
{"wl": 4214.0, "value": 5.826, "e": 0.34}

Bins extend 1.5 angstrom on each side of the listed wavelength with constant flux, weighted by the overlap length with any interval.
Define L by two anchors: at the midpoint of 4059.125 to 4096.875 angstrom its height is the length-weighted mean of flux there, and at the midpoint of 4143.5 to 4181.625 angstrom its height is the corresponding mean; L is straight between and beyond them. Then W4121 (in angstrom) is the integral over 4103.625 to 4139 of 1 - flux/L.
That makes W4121 1.4 angstrom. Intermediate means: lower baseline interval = 5.69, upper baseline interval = 5.65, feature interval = 5.45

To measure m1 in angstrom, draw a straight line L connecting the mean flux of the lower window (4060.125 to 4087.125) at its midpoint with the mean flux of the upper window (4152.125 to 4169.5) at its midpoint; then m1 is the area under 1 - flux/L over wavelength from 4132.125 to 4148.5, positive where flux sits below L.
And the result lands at 0.3 angstrom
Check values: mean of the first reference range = 5.79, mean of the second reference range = 5.74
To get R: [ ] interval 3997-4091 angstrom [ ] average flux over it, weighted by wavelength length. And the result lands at 5.74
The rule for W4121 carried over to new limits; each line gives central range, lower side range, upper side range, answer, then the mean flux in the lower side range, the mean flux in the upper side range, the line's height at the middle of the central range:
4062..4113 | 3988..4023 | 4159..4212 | 0.11 angstrom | 5.8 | 5.61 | 5.71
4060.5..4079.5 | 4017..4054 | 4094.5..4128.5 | 0.02 angstrom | 5.82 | 5.6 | 5.72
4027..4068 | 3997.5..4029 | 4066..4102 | 0.93 angstrom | 5.8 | 5.81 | 5.81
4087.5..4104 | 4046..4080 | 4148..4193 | -0.47 angstrom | 5.74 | 5.65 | 5.71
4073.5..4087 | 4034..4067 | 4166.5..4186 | -0.35 angstrom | 5.71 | 5.51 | 5.67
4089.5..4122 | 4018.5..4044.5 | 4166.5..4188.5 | 0.43 angstrom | 5.76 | 5.51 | 5.63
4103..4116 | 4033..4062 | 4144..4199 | 0.84 angstrom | 5.75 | 5.64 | 5.7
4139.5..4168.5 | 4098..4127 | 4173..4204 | -0.77 angstrom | 5.6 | 5.52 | 5.56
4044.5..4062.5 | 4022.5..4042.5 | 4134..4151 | -0.17 angstrom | 5.71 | 5.66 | 5.7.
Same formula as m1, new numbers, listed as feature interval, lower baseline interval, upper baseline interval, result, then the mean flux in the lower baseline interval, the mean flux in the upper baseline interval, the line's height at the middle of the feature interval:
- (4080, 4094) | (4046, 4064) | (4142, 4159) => 0.0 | 5.7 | 5.72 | 5.71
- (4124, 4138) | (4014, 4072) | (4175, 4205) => 0.1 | 5.77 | 5.54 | 5.63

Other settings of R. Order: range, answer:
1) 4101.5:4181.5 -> 5.59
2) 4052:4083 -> 5.7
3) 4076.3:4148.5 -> 5.62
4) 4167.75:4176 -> 5.56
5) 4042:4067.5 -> 5.72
